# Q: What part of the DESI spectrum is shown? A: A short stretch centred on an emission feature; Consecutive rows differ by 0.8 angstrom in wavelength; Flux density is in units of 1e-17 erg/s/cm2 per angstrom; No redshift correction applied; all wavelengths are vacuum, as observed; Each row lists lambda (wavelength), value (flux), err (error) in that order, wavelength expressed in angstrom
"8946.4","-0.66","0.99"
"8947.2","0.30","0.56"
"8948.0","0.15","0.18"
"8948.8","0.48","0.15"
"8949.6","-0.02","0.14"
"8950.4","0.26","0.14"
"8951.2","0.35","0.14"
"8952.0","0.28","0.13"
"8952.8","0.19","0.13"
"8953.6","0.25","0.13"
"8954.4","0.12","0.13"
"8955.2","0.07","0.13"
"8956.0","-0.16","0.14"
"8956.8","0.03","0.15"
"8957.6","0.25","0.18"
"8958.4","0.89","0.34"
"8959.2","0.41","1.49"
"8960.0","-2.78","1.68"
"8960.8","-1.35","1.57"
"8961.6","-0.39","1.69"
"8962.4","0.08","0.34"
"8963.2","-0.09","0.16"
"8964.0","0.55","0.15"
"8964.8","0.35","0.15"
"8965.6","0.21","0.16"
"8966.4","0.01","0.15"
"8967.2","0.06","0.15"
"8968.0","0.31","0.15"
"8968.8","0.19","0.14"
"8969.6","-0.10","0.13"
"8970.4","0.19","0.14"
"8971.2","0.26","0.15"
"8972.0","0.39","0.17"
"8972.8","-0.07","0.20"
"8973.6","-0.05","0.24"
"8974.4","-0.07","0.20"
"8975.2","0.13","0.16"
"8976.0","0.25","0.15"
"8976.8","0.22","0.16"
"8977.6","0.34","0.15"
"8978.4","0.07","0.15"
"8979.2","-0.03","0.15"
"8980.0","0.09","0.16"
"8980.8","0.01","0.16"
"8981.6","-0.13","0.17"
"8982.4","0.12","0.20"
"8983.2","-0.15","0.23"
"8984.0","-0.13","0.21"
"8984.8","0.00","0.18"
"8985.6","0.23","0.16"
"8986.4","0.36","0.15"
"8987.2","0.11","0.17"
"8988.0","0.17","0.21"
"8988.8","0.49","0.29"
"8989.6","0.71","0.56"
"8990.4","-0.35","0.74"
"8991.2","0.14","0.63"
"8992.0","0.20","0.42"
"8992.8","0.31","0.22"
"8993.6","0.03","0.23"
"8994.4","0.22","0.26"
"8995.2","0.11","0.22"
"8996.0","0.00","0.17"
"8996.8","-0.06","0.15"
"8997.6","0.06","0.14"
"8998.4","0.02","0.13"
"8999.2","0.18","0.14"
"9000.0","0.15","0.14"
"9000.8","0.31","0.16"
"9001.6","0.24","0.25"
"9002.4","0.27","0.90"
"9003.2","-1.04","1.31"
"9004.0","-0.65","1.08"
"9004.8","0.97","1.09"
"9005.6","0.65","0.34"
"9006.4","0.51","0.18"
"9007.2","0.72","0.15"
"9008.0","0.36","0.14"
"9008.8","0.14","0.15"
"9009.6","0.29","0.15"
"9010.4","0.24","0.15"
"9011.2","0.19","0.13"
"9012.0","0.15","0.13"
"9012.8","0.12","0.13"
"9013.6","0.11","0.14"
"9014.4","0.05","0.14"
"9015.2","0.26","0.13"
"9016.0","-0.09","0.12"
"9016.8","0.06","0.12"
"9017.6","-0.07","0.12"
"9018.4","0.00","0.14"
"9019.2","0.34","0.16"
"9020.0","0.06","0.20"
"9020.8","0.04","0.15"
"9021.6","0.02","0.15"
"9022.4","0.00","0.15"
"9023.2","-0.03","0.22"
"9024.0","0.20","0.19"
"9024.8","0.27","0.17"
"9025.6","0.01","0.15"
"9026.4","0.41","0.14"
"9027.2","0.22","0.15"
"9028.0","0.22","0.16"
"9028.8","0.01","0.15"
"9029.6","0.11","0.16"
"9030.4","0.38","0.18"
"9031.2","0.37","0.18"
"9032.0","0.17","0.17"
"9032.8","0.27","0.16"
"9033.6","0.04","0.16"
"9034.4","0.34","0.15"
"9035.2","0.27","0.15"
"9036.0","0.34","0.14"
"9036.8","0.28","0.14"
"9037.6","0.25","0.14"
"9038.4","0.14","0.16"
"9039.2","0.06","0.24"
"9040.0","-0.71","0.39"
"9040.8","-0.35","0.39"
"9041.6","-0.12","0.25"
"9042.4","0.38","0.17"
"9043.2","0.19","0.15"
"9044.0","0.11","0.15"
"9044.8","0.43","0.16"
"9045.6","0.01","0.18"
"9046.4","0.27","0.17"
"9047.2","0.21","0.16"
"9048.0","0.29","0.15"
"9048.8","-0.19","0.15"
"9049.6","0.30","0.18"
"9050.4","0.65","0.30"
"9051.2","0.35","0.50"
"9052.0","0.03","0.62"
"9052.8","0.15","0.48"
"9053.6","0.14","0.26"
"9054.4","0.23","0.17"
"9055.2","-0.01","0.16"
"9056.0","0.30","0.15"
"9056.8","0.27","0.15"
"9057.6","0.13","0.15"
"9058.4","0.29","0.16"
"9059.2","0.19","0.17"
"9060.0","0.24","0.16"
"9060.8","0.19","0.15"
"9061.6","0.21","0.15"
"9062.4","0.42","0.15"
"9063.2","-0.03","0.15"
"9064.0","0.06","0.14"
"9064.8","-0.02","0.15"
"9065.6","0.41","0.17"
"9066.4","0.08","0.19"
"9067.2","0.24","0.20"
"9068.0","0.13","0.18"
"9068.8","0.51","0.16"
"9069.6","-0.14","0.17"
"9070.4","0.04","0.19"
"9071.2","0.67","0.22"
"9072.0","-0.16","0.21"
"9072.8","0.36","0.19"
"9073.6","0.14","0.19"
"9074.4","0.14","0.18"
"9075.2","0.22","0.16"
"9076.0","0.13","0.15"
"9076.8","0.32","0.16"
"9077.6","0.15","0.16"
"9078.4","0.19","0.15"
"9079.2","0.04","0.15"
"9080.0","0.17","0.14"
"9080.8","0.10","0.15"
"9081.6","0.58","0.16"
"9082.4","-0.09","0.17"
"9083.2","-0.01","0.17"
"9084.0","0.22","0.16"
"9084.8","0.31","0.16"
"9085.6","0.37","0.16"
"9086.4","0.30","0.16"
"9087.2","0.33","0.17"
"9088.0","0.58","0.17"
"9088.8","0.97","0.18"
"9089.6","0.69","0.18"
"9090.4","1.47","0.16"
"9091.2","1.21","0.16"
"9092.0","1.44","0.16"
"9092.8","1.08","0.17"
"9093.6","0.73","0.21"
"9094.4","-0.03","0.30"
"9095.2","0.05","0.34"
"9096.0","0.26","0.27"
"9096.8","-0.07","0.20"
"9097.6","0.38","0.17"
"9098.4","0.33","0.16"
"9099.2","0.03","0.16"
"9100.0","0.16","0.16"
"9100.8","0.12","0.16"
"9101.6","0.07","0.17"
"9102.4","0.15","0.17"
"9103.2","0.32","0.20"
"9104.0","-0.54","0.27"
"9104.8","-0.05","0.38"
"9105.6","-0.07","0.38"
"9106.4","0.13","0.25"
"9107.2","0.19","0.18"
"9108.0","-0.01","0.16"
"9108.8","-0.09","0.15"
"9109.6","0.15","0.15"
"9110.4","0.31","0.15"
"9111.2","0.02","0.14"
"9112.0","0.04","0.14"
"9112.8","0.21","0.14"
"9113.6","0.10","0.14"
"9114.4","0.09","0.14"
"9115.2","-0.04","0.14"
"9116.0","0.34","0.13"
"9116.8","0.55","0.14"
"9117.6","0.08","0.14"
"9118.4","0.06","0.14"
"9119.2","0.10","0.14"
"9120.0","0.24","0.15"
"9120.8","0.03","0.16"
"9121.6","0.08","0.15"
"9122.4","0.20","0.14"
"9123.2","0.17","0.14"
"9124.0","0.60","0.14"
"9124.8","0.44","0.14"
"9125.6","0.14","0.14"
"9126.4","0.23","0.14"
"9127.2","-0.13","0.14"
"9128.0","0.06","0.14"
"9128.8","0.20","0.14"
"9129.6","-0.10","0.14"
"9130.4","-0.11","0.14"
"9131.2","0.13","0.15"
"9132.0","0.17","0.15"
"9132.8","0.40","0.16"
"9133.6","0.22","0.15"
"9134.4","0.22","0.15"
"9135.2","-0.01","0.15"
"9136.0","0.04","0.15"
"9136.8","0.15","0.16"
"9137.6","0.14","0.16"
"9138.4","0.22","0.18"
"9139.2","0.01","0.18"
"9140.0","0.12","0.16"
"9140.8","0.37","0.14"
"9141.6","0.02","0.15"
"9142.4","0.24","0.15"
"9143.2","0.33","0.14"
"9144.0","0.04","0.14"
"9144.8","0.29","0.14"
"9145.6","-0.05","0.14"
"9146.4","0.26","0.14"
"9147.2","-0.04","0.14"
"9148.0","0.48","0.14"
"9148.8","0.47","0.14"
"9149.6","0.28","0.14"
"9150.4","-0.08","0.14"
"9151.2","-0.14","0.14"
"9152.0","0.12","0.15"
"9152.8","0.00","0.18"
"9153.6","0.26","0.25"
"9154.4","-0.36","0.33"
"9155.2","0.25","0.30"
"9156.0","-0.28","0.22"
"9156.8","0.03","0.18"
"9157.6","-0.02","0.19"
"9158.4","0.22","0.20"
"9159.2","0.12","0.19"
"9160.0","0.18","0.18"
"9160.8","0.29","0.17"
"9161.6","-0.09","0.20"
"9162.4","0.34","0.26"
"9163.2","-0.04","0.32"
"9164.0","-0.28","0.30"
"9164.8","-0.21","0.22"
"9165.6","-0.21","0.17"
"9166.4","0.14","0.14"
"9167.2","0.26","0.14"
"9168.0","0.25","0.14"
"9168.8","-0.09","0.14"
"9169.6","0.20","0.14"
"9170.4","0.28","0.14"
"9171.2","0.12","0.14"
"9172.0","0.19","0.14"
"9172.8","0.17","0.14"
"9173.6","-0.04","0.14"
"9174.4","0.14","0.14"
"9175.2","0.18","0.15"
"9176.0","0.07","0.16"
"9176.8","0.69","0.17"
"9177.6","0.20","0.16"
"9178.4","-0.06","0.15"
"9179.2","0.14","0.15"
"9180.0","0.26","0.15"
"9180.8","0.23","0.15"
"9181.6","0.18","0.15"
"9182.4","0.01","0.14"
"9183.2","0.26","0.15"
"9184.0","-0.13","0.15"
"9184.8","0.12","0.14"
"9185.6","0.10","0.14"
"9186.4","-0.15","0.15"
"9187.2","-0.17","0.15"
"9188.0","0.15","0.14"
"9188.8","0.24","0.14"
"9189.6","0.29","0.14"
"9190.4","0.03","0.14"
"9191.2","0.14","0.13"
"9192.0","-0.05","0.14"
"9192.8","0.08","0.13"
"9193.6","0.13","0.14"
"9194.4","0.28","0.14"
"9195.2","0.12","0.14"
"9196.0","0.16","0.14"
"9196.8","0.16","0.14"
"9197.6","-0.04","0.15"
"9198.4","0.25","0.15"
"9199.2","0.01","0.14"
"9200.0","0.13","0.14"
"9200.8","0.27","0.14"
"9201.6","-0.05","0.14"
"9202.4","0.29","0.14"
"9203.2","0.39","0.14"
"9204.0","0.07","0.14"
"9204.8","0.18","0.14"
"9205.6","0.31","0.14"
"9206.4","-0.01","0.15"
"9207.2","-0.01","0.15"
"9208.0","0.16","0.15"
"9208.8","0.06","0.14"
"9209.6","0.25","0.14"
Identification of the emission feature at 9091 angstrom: [O III] 5007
